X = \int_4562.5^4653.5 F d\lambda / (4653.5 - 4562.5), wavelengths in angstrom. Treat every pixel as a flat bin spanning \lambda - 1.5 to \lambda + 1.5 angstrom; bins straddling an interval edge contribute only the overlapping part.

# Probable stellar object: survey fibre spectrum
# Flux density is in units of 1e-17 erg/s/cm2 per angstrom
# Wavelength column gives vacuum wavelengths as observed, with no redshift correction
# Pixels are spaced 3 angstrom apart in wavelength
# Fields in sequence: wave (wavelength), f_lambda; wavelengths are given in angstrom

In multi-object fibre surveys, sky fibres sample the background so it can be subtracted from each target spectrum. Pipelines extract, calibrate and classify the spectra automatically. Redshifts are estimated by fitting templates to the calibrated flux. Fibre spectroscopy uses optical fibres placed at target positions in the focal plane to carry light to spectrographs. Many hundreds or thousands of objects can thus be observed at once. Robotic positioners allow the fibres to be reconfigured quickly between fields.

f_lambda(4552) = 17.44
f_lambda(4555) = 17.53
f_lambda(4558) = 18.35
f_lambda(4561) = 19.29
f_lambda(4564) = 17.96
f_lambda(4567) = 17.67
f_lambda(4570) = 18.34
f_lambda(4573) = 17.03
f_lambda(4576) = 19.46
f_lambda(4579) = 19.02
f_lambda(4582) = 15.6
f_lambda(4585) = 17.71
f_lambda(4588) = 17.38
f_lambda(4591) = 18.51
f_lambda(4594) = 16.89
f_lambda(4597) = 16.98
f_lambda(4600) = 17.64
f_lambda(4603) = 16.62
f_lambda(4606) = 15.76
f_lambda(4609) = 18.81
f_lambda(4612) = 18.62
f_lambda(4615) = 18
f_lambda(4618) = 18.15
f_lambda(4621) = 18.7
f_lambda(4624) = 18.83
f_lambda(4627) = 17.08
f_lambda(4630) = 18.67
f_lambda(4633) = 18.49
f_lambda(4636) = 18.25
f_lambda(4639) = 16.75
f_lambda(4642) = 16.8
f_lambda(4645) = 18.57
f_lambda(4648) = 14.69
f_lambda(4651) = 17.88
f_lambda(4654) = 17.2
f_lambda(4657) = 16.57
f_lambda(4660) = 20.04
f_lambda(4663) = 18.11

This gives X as 17.7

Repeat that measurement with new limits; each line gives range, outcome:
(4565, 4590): 17.8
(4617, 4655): 17.7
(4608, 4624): 18.5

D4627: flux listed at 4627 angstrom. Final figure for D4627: 17.08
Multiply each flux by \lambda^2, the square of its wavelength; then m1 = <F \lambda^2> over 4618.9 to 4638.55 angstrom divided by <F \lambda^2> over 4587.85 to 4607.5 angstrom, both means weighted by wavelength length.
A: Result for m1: 1.08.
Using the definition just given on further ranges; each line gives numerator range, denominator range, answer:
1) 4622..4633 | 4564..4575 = 1.05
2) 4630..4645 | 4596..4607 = 1.08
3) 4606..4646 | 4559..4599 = 1.03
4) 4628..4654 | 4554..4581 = 0.99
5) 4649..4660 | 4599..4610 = 1.04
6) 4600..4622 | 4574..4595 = 1.01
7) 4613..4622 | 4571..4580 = 1.01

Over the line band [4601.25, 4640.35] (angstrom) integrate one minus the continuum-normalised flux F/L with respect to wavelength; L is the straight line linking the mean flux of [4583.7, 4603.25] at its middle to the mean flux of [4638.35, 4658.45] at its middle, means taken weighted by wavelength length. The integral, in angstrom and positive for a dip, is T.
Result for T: -1.64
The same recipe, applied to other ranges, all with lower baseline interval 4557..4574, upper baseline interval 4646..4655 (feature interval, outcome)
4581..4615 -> 0.4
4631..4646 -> -0.8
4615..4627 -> -0.8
